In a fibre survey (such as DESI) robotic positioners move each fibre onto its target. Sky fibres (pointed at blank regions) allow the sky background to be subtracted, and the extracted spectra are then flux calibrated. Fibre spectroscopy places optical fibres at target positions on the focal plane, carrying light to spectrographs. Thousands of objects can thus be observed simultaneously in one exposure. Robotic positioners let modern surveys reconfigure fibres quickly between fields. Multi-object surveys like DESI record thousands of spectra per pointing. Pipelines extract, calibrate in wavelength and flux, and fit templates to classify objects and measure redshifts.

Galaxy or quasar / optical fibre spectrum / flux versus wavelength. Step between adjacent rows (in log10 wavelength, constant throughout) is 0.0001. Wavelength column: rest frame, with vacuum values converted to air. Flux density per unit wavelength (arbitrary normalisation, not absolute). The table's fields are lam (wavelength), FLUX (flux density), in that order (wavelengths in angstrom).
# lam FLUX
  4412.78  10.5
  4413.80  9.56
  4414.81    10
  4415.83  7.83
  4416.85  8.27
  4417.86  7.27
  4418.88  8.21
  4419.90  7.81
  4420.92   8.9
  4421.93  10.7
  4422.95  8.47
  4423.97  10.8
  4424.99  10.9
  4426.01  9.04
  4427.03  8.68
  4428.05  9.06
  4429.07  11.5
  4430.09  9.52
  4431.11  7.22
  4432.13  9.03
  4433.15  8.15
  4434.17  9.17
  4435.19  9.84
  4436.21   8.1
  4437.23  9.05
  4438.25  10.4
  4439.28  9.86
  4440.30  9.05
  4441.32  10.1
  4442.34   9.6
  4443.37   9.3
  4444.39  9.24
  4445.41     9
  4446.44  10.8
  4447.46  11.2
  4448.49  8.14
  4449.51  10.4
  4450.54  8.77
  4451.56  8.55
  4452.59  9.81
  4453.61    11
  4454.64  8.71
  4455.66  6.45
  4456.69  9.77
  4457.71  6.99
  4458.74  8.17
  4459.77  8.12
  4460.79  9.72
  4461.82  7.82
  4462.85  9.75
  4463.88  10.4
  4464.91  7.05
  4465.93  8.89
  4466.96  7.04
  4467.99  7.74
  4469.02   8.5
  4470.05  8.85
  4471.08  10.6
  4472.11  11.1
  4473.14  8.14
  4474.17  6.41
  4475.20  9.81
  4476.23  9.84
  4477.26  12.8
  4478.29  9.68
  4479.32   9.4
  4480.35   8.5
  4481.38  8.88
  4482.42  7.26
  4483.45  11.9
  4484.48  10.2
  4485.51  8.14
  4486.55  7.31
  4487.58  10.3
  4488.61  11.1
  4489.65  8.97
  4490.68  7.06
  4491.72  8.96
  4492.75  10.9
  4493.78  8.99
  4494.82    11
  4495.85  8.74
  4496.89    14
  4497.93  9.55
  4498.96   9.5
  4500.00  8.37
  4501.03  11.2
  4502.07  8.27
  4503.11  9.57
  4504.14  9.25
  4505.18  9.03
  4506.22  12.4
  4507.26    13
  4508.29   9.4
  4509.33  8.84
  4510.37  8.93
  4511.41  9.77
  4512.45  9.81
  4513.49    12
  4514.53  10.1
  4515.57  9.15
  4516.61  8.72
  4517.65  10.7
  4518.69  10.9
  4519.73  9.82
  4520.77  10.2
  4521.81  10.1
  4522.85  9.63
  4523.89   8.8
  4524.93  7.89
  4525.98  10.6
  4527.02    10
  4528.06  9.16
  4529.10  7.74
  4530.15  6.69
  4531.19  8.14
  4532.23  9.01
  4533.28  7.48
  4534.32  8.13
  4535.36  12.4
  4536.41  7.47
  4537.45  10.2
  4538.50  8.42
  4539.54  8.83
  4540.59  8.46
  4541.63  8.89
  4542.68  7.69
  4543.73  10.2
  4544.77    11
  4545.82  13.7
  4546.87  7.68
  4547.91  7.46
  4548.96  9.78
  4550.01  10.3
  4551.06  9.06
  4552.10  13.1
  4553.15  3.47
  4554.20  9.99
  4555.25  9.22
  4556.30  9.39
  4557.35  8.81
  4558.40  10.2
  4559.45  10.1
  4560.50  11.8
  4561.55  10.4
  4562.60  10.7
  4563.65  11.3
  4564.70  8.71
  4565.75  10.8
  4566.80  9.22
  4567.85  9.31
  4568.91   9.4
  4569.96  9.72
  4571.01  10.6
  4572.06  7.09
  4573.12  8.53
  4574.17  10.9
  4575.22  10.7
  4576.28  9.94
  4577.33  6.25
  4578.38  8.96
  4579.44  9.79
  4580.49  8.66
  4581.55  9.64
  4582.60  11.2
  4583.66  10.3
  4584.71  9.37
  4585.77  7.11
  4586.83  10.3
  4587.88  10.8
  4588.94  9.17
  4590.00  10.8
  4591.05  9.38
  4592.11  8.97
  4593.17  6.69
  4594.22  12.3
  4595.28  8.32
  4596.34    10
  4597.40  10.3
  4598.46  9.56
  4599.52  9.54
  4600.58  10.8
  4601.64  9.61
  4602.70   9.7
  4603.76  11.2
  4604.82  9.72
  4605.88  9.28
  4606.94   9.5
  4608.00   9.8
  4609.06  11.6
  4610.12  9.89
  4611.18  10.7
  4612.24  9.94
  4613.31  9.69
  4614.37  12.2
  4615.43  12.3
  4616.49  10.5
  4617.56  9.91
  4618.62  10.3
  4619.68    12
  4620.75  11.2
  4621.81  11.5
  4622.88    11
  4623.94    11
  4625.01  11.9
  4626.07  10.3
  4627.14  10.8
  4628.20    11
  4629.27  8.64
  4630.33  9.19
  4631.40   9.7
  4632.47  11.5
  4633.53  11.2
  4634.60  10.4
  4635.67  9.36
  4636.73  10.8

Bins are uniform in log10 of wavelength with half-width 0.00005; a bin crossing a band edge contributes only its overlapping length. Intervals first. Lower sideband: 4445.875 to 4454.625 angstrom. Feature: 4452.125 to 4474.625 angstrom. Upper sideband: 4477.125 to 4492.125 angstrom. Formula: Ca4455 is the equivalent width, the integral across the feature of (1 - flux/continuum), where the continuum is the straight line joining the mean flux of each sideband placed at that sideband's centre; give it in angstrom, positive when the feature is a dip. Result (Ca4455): 2.1 angstrom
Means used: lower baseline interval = 9.76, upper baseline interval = 9.28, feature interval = 8.69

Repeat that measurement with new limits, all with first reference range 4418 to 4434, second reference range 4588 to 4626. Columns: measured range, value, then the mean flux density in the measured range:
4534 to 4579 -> 2.2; 9.5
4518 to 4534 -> 1.1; 9.08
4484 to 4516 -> -0.6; 9.8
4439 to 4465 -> 0.4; 9.17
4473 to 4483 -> 0.4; 9.13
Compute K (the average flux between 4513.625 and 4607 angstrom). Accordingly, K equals 9.51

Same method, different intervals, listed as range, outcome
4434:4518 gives 9.43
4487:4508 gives 10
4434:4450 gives 9.59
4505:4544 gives 9.44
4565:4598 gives 9.49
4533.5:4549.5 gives 9.32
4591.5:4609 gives 9.75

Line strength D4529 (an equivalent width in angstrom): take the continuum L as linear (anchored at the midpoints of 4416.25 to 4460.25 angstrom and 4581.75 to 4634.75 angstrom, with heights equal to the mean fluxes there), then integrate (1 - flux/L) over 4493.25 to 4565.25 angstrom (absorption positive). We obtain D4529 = 0.82 angstrom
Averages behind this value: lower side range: 9.14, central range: 9.61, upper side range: 10.2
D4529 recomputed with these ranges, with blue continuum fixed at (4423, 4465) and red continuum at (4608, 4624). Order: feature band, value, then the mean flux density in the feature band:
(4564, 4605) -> 3.9 angstrom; 9.58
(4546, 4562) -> 1.3 angstrom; 9.47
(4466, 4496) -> 1.1 angstrom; 9.25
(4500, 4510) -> -0.2 angstrom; 10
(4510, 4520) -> -0.1 angstrom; 10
